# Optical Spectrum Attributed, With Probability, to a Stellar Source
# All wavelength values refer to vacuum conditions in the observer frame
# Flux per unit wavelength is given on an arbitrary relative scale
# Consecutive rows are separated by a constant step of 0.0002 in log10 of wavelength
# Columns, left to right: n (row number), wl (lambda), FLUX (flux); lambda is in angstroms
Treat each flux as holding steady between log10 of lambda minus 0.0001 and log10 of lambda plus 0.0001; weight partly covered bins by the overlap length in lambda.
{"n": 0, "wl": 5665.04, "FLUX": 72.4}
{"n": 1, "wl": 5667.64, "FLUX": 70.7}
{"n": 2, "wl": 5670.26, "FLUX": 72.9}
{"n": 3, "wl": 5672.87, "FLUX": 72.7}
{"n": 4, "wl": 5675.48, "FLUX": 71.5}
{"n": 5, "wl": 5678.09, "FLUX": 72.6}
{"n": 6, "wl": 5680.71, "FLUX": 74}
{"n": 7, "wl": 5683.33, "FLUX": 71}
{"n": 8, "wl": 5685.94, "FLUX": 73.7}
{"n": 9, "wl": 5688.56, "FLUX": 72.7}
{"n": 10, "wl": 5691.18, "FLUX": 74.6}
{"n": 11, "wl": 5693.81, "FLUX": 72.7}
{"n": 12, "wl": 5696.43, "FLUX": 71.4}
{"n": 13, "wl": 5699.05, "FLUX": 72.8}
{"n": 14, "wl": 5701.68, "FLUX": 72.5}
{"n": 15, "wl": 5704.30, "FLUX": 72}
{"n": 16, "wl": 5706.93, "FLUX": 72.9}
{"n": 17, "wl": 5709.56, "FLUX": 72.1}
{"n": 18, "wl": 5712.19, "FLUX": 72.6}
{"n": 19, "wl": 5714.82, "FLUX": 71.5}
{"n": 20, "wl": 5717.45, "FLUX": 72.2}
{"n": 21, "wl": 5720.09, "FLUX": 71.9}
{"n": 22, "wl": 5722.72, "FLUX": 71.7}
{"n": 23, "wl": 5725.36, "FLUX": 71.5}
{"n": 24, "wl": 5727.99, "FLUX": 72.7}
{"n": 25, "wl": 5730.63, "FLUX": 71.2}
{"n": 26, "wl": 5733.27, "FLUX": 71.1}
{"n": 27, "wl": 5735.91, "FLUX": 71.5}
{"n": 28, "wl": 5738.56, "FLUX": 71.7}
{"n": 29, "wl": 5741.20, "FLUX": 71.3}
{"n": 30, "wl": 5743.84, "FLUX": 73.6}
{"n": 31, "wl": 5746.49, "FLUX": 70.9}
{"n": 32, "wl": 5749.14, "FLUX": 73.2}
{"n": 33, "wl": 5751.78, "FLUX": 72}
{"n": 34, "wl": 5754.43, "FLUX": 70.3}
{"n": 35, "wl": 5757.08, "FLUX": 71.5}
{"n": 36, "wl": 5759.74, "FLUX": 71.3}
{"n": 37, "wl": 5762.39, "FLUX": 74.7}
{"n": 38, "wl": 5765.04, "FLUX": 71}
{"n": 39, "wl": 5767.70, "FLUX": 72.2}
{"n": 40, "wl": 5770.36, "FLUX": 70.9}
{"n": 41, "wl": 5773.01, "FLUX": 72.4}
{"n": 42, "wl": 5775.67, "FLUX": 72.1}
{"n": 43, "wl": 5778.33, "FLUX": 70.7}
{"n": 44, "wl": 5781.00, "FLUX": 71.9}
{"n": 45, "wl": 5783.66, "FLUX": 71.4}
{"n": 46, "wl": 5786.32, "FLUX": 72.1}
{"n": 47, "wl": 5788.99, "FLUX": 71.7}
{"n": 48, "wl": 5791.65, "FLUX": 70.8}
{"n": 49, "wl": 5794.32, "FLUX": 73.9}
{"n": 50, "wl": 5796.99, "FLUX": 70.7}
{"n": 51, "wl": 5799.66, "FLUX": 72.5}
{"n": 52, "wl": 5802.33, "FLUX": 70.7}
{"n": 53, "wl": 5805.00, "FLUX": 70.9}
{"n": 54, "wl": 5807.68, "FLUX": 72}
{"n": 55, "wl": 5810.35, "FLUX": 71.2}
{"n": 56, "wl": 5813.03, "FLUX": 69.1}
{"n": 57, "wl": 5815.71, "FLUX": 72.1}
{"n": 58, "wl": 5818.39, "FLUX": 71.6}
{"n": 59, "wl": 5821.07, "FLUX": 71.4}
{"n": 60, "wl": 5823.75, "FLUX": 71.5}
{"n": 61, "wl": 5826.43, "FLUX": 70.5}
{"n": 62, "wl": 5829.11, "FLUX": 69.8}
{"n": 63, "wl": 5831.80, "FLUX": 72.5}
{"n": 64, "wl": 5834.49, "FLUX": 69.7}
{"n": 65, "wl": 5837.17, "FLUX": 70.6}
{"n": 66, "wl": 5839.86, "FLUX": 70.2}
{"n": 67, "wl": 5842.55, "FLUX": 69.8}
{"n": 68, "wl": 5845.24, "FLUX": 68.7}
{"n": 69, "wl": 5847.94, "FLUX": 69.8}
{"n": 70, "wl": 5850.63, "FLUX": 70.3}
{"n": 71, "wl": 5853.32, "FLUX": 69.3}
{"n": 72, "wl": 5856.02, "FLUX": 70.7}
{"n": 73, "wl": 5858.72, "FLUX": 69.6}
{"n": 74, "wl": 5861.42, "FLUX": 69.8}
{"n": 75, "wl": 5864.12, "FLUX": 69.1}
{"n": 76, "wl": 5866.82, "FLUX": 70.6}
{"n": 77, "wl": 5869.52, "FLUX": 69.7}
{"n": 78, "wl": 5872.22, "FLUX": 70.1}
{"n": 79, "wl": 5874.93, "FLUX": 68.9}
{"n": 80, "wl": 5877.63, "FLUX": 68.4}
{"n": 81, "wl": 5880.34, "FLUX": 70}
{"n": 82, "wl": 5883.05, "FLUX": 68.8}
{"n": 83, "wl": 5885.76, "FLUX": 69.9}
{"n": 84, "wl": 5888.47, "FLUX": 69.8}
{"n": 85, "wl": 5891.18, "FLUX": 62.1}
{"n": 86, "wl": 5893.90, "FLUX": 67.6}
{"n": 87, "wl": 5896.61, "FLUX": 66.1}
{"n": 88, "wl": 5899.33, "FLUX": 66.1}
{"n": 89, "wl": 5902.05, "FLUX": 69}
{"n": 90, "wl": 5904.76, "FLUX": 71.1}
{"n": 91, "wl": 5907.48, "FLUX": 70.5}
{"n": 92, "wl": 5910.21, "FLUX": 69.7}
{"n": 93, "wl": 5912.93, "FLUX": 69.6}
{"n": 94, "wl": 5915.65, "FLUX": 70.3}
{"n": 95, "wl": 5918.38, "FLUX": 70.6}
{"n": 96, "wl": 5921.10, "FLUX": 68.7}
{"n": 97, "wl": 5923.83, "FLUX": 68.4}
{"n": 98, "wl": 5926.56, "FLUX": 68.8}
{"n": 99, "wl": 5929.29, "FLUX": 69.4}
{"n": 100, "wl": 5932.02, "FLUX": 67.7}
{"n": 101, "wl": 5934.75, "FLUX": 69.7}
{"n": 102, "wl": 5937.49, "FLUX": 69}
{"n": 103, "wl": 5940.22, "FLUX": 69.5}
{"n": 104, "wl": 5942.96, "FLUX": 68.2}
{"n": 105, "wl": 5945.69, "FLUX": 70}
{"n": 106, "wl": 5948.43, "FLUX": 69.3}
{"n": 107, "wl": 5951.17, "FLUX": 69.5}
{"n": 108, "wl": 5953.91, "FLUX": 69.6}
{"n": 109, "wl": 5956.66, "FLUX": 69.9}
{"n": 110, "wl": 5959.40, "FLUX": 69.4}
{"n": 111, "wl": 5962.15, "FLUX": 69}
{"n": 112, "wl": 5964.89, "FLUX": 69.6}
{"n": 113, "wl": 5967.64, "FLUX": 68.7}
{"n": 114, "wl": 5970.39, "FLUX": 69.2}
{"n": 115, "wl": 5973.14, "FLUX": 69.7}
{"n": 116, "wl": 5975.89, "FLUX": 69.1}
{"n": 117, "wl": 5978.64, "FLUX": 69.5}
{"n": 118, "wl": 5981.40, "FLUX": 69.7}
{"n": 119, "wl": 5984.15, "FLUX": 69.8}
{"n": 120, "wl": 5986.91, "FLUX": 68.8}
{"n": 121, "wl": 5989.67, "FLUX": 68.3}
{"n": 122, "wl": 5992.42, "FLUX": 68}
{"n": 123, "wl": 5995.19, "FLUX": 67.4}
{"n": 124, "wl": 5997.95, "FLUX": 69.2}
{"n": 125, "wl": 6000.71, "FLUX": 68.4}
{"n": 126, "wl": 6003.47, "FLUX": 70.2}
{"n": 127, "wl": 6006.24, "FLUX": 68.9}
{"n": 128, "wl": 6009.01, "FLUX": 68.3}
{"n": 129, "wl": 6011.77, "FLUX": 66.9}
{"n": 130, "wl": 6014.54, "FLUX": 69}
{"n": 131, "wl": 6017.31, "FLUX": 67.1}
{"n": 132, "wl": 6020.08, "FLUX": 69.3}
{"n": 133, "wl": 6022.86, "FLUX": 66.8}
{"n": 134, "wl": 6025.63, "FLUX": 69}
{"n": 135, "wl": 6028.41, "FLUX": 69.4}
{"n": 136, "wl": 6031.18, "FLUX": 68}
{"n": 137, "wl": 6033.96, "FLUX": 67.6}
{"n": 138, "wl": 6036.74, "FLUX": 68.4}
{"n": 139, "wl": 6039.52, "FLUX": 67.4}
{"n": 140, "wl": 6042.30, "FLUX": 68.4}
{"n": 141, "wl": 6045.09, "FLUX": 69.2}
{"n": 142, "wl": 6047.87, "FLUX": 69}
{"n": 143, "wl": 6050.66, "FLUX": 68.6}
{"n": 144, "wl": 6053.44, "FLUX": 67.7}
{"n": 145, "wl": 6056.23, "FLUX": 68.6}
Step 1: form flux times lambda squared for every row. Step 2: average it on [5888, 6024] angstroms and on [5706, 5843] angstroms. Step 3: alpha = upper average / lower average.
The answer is 1.02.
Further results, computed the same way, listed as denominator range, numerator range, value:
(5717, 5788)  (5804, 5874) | 1.01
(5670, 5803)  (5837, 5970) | 1.02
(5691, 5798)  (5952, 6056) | 1.04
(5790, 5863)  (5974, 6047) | 1.03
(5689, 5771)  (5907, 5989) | 1.04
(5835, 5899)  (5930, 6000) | 1.03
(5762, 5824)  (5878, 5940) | 1.00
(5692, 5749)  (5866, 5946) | 1.02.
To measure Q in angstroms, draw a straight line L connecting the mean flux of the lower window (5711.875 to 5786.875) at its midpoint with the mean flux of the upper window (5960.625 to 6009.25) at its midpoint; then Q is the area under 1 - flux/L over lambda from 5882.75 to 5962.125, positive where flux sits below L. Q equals 0.9 angstroms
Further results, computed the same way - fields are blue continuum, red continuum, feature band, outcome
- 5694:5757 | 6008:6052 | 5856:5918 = 0.9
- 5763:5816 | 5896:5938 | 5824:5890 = 0.4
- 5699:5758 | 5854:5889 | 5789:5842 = -0.5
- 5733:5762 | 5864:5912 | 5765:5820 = -0.6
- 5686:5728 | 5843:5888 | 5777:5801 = -0.3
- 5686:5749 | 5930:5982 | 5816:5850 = 0.1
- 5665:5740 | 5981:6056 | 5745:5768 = -0.1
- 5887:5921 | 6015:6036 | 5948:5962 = -0.2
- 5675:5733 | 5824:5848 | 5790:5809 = -0.2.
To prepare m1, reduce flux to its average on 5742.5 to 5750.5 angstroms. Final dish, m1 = 72.6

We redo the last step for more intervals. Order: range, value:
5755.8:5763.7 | 72.5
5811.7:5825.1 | 71.1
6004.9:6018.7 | 68.1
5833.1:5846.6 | 69.8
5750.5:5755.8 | 71.1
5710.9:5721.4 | 72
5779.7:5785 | 71.7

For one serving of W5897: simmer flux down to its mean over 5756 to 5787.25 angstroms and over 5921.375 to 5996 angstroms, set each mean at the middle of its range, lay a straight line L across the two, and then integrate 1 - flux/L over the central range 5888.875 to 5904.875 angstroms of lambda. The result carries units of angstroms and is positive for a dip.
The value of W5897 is 0.7 angstroms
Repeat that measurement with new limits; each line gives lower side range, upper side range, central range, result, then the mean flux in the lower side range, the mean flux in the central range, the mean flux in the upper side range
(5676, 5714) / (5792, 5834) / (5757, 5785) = -0.02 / 72.6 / 71.8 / 71.3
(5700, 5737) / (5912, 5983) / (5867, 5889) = 0.20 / 72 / 69.5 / 69.3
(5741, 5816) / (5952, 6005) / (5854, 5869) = 0.15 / 71.7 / 69.9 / 69.1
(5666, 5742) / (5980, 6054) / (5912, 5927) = 0.05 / 72.2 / 69.4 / 68.5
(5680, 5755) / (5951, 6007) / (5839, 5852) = 0.17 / 72.2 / 69.8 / 69.1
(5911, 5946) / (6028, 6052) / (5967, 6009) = -0.11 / 69.2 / 69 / 68.4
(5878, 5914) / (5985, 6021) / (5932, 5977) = -0.54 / 68.5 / 69.3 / 68.5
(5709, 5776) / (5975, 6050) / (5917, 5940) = 0.17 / 71.9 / 69.1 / 68.6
